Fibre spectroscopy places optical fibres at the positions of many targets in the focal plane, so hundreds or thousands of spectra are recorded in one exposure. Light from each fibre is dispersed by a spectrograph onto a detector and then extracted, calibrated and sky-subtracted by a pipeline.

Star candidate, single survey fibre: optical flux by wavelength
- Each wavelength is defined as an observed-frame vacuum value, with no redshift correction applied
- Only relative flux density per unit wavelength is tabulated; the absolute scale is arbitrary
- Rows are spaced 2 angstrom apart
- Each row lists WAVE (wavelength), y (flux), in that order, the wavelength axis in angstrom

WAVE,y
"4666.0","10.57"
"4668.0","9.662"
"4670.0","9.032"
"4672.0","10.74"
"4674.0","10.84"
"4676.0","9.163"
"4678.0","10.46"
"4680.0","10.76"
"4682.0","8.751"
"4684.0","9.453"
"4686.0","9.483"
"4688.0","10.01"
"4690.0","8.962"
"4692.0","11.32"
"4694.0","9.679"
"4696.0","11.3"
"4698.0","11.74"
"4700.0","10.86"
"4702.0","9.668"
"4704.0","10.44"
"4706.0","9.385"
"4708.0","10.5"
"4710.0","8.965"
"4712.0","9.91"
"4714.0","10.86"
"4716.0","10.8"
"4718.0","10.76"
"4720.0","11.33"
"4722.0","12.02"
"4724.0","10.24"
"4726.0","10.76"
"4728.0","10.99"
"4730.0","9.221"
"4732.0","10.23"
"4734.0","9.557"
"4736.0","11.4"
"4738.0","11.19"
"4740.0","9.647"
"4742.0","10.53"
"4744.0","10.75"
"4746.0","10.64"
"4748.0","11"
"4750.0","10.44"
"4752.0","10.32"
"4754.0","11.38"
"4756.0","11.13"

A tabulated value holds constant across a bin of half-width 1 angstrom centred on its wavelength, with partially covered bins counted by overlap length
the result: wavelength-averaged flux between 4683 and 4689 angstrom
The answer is 9.65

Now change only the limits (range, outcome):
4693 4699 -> 10.9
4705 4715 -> 9.92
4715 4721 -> 11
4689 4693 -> 10.1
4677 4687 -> 9.78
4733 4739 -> 10.7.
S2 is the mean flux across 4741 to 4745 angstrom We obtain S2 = 10.6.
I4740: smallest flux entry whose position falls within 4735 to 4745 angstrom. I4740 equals 9.647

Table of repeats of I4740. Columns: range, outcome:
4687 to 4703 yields 8.962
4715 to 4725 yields 10.24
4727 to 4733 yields 9.221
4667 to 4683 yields 8.751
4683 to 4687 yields 9.453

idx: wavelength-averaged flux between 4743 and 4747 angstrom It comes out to 10.7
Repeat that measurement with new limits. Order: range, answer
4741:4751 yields 10.7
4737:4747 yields 10.6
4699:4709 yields 10.2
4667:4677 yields 9.89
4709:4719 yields 10.3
